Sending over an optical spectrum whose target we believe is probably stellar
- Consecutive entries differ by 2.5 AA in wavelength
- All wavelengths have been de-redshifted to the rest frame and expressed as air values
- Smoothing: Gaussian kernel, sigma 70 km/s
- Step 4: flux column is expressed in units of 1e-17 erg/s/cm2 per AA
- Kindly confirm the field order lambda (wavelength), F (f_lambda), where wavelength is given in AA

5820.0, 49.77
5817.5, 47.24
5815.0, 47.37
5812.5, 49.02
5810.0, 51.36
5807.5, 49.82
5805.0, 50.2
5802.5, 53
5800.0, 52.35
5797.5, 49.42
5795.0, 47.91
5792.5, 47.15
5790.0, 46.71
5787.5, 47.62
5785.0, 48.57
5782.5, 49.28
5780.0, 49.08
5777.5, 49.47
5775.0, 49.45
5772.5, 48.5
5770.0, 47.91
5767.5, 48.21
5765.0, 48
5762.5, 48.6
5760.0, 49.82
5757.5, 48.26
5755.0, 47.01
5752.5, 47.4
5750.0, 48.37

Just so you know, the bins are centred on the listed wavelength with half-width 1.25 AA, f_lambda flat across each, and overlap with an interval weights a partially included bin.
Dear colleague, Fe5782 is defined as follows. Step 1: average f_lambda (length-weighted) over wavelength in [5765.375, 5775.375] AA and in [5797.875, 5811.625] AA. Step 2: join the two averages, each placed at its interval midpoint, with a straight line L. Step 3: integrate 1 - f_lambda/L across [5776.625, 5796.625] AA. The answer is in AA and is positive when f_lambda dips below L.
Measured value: 0.59 AA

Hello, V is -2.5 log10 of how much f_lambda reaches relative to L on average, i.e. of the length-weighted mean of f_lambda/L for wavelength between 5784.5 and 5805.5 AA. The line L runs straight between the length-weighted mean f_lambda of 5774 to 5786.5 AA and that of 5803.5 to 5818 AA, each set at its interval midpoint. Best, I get 0.00 mag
